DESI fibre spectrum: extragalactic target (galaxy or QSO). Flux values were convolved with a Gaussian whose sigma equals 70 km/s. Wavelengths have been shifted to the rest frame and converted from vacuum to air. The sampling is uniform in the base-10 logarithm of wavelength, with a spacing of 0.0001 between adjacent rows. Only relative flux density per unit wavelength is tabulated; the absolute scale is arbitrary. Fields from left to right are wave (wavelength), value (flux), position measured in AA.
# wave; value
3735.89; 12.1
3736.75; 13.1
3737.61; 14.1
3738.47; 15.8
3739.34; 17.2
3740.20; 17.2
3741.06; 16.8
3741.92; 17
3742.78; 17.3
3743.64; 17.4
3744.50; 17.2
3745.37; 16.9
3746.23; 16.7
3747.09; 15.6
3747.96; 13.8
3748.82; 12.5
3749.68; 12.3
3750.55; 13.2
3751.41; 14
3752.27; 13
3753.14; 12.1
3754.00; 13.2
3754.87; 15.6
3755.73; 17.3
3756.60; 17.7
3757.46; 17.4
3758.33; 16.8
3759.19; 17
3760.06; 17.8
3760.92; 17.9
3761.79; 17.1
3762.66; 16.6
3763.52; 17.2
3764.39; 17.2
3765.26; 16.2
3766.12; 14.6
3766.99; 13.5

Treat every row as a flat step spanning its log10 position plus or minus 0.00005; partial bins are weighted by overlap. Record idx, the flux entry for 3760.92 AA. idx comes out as 17.9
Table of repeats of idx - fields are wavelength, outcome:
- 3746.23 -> 16.7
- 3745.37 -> 16.9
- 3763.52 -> 17.2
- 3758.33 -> 16.8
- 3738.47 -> 15.8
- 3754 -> 13.2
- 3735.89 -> 12.1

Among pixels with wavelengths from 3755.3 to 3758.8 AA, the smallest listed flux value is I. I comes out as 16.8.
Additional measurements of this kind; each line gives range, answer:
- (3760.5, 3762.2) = 17.1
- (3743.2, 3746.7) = 16.7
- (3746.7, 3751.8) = 12.3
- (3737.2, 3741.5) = 14.1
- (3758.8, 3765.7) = 16.2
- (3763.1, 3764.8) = 17.2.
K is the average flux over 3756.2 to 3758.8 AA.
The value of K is 17.3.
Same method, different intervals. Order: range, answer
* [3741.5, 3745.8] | 17.2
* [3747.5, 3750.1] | 12.9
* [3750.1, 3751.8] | 13.6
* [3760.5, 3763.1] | 17.2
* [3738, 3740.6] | 16.6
